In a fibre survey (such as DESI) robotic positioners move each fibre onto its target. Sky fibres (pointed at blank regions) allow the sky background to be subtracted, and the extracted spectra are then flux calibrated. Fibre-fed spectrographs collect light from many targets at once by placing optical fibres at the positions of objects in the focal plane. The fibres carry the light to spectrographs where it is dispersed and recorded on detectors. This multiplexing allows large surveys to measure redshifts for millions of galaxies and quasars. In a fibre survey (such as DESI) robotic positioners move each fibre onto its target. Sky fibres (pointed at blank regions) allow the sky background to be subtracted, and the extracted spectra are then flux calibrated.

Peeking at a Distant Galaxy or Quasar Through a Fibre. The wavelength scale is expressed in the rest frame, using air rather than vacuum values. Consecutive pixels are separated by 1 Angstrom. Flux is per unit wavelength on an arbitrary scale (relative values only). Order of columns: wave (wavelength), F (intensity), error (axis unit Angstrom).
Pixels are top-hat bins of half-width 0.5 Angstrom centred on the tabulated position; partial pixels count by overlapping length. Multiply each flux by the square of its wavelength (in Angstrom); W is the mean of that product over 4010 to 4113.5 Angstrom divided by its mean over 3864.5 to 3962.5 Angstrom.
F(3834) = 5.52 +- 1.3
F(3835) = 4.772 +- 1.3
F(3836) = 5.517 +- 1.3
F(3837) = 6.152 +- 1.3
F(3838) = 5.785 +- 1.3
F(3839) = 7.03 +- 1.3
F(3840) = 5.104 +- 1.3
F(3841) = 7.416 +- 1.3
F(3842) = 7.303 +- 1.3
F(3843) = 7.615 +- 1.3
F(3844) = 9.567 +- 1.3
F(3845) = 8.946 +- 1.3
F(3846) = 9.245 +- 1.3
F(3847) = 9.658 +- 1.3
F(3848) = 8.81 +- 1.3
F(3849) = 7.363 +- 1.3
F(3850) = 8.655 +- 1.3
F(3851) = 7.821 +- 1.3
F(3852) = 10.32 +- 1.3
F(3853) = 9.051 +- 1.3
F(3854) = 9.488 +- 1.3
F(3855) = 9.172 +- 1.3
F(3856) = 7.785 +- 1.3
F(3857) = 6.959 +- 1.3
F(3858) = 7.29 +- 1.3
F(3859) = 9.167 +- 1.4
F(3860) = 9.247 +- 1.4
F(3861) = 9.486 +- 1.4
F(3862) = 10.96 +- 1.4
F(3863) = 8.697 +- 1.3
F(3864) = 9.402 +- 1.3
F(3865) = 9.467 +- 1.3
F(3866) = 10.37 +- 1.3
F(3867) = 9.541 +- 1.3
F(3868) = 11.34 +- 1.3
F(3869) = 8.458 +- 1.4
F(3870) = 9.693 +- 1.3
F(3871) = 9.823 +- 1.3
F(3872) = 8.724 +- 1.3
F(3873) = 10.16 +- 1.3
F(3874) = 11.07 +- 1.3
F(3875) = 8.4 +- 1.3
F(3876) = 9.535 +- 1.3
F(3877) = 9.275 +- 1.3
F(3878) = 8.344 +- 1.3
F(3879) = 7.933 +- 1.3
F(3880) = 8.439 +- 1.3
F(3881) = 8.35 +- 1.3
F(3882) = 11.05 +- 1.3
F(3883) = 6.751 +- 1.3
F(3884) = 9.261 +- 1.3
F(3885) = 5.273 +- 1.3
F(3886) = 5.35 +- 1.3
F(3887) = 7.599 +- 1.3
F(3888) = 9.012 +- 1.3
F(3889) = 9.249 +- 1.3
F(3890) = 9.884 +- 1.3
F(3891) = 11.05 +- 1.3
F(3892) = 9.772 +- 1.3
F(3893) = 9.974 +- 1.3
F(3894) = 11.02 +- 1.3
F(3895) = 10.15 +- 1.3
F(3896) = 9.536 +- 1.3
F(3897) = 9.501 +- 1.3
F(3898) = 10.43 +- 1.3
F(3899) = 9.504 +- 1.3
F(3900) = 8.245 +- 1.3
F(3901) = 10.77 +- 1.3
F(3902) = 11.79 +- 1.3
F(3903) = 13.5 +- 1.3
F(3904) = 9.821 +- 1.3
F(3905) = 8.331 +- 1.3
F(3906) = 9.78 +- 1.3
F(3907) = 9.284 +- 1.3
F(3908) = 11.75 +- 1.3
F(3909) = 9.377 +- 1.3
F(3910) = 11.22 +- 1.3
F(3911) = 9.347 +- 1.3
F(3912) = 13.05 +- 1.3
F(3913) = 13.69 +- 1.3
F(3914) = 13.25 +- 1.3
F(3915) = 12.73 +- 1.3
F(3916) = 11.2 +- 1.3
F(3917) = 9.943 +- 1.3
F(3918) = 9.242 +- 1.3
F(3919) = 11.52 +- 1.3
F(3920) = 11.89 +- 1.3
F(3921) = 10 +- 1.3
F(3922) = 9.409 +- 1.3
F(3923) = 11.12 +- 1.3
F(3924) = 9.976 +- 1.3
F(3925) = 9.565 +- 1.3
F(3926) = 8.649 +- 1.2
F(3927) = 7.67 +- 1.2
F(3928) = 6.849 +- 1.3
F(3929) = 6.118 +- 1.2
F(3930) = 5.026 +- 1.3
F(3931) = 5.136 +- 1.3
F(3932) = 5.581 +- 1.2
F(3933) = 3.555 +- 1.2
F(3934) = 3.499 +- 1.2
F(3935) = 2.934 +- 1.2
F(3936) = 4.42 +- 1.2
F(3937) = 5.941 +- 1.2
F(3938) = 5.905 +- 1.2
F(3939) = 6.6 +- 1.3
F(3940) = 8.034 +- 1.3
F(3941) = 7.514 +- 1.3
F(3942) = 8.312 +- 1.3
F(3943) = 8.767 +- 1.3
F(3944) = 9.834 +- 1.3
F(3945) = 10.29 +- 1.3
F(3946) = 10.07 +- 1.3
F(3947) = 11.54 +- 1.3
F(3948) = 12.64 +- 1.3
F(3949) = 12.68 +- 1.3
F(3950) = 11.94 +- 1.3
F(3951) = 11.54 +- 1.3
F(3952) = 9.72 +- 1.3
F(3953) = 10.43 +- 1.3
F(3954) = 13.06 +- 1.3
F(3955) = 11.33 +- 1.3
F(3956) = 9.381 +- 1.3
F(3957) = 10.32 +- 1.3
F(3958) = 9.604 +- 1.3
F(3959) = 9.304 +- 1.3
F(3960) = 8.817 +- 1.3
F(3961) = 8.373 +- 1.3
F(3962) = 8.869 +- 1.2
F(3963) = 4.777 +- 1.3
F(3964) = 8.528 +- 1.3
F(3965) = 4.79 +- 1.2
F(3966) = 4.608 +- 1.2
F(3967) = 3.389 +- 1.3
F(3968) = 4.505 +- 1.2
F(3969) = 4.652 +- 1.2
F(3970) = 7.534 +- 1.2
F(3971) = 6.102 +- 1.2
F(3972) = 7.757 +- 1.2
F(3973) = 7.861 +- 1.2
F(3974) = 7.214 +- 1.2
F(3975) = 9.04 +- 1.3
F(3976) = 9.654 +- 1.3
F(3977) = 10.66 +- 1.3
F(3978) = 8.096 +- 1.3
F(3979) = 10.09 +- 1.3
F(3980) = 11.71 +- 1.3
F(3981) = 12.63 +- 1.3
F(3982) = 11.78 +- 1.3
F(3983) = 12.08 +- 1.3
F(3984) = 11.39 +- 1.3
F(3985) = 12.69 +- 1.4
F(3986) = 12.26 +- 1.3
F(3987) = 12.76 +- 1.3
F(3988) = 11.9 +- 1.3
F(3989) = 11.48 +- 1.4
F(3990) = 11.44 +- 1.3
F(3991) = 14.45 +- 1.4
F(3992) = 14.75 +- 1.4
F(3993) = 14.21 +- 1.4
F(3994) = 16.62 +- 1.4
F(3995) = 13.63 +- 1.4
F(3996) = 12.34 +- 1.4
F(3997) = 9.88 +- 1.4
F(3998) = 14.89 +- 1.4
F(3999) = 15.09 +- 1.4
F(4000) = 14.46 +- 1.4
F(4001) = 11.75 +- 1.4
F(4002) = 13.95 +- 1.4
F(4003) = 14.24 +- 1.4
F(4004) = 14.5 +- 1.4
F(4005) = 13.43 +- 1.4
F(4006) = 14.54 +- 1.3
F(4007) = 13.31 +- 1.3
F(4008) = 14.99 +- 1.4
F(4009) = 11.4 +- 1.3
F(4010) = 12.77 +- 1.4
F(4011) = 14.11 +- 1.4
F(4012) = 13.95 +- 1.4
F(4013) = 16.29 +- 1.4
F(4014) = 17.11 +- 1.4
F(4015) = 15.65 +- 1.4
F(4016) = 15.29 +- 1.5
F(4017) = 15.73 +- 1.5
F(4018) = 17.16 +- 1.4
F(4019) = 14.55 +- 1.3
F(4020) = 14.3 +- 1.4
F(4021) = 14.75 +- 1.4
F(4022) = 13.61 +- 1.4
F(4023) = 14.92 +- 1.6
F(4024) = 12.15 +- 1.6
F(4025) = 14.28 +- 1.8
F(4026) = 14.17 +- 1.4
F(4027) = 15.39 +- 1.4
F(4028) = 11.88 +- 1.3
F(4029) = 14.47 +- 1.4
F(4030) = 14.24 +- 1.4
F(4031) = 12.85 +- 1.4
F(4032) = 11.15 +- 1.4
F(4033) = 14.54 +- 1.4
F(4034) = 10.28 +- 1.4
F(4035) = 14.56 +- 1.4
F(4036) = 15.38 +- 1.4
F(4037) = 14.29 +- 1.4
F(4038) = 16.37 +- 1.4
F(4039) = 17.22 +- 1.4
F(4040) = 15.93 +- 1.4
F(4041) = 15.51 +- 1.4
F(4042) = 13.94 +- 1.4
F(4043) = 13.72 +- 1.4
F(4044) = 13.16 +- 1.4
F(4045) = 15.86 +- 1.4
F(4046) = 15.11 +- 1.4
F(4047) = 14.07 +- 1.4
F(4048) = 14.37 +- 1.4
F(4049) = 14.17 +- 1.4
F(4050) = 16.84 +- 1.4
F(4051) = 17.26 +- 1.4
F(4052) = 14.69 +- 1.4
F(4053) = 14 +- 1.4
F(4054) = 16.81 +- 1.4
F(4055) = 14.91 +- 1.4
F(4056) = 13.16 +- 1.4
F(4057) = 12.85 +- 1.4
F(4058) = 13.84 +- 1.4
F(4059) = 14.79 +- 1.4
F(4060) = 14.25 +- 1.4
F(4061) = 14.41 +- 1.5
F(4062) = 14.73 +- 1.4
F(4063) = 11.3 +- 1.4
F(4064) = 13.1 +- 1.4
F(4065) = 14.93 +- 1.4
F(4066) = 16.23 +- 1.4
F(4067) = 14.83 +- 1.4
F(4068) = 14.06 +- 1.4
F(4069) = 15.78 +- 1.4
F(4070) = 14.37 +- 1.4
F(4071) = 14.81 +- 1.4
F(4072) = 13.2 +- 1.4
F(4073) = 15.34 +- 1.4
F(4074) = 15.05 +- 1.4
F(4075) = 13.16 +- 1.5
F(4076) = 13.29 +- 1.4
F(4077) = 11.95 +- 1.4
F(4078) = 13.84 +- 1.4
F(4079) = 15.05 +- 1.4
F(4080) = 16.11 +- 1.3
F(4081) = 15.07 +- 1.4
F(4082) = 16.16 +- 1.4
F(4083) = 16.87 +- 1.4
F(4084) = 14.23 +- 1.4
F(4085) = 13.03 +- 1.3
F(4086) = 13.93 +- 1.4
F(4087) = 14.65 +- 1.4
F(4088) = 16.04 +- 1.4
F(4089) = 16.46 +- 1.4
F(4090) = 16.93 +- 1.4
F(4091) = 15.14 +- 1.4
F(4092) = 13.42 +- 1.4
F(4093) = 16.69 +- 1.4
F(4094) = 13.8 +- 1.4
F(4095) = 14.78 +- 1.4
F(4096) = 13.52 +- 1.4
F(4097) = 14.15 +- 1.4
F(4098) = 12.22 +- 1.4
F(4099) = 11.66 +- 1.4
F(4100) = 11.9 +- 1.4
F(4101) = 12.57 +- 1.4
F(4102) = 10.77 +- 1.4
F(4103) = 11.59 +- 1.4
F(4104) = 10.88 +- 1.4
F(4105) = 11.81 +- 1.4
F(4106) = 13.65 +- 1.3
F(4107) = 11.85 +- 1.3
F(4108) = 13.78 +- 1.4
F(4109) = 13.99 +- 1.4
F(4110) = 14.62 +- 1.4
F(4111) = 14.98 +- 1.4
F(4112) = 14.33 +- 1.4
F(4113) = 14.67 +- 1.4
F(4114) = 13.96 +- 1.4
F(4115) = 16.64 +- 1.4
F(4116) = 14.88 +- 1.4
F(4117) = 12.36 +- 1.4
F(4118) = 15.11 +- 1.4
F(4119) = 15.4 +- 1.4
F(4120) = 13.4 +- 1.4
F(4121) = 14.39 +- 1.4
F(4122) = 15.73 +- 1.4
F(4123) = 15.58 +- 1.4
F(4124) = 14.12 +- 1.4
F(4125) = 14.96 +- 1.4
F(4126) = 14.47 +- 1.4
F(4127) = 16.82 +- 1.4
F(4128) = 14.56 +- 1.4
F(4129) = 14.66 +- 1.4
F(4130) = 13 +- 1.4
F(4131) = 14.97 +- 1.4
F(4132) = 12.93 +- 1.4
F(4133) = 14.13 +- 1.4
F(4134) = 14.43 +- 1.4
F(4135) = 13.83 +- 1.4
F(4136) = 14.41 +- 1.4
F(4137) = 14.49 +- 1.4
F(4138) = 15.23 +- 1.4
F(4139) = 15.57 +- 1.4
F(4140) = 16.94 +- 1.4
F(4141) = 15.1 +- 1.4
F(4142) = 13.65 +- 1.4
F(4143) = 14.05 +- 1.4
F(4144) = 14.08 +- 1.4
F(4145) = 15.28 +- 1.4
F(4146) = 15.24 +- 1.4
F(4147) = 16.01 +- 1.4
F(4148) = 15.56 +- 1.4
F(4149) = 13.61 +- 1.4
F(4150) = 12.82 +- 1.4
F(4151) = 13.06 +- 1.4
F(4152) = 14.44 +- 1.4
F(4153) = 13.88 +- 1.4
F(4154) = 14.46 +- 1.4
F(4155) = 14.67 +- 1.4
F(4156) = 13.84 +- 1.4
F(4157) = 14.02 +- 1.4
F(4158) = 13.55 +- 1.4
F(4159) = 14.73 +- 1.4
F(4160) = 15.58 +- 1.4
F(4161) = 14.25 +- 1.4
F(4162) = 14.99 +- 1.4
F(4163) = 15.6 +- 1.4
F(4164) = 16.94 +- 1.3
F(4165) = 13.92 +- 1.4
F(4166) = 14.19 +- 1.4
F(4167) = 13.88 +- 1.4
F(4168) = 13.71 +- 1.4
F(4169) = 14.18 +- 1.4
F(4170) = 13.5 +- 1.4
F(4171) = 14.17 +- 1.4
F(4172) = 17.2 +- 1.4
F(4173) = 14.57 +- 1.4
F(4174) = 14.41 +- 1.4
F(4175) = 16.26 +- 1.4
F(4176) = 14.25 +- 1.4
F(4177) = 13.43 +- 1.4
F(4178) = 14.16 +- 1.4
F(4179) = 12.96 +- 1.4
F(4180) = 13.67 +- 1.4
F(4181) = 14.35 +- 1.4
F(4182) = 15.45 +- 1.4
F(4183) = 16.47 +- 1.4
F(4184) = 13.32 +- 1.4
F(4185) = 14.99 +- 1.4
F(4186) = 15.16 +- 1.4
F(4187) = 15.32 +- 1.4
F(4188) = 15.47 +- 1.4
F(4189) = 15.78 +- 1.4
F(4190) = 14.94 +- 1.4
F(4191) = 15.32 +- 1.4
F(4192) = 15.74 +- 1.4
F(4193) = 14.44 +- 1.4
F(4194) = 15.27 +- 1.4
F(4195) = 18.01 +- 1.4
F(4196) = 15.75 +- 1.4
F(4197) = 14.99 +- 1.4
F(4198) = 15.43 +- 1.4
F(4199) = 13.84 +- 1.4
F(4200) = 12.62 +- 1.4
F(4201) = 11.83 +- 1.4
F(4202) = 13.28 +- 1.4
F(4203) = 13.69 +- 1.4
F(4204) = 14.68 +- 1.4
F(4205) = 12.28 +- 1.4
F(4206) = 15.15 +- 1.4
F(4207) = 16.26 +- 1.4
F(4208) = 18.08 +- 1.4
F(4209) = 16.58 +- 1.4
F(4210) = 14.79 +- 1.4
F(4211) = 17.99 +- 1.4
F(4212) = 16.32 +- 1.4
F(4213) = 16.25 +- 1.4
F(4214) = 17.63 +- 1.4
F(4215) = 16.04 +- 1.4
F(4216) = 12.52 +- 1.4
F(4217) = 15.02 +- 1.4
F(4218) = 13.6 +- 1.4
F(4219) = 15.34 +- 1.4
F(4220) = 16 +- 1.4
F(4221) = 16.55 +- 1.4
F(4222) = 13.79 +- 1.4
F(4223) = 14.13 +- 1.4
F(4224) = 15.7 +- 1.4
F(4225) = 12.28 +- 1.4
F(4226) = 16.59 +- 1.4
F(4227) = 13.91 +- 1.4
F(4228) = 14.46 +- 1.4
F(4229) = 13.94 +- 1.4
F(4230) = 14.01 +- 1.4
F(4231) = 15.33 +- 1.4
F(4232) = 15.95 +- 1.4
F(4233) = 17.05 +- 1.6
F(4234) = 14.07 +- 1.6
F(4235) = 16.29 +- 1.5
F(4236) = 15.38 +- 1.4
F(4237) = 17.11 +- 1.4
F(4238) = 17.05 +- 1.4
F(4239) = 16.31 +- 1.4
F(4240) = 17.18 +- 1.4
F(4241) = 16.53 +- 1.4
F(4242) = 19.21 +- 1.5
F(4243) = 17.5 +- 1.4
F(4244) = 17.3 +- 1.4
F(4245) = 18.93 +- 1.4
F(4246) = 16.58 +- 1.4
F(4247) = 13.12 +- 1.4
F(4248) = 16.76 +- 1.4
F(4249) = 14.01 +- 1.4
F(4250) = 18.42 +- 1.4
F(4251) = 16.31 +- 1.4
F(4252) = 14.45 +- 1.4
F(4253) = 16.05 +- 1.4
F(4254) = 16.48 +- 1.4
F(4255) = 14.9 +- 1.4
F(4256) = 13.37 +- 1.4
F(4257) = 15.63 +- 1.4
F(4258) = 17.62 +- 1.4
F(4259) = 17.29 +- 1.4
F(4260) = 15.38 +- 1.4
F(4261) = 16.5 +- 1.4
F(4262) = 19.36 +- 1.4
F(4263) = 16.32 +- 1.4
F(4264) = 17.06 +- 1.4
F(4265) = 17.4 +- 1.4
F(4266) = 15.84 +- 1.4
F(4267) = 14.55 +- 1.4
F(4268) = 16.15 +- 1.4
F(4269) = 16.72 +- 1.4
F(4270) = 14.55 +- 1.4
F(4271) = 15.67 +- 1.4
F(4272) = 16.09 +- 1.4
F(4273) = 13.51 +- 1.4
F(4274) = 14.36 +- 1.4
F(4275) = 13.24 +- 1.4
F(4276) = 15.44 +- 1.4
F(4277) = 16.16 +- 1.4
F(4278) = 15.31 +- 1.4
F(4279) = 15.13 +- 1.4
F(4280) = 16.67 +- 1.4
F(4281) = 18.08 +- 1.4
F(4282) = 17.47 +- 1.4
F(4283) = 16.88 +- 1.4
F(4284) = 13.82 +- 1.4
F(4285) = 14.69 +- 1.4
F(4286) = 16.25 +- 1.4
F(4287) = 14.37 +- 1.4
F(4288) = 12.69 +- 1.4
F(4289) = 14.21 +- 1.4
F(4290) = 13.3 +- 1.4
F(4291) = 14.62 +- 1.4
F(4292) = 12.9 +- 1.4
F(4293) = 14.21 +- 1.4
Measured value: 1.7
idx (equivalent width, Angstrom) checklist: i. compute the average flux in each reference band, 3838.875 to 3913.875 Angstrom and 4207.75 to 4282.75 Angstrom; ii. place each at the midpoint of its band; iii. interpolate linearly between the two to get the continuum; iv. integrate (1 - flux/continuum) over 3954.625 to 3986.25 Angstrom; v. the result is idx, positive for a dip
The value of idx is 6.57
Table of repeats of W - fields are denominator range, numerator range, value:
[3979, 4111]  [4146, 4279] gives 1.18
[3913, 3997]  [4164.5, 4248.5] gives 1.83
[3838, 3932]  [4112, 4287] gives 1.92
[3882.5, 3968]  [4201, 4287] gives 2.04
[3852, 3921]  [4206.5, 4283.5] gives 1.95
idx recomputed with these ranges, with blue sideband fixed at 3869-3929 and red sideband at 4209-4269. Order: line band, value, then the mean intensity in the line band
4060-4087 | -3.17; 14.4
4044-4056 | -2.53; 15.1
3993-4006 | -2.50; 13.8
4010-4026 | -3.95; 14.8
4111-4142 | -1.85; 14.7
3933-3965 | 5.83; 8.72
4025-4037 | -1.45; 13.6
